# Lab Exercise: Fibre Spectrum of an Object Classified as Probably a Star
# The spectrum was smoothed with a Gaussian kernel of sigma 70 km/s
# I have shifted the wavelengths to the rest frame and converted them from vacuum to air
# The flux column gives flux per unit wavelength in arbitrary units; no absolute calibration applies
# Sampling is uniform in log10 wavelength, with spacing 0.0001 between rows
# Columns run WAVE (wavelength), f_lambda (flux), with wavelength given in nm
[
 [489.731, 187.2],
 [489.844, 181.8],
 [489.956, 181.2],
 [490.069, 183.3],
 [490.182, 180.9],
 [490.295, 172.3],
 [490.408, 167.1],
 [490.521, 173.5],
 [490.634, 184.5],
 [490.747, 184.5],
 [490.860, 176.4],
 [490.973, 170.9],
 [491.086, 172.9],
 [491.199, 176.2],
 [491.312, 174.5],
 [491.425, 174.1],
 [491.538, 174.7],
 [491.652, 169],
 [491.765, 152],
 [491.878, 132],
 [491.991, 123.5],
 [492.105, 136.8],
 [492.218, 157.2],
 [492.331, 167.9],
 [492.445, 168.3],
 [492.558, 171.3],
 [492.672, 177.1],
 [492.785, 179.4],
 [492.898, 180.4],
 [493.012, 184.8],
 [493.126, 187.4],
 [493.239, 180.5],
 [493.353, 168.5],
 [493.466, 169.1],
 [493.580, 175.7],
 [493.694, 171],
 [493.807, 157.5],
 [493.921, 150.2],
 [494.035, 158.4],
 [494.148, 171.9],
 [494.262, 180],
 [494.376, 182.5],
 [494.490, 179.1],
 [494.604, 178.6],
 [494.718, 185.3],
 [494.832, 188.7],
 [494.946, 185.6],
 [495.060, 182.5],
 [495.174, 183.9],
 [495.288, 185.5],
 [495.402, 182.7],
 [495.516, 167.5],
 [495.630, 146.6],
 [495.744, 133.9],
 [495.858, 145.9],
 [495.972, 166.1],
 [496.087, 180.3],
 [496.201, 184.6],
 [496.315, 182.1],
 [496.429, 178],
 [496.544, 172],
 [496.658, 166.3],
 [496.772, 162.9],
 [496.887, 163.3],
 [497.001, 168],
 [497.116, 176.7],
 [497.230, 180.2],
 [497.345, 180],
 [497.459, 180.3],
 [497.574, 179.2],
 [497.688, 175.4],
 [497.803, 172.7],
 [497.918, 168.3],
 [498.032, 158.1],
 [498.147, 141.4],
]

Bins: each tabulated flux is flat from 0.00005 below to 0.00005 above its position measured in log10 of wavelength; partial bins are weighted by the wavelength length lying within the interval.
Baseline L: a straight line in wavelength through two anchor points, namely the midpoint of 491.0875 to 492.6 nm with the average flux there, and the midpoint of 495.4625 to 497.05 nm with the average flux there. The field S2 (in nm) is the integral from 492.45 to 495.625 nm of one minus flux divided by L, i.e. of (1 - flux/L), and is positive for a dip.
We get -0.25 nm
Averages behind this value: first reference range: 160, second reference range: 166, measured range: 176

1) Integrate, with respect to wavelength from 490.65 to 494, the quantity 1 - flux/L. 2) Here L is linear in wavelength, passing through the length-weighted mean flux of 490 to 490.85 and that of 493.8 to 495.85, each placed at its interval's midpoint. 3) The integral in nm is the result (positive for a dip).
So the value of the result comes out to 0.14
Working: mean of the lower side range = 178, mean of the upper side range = 172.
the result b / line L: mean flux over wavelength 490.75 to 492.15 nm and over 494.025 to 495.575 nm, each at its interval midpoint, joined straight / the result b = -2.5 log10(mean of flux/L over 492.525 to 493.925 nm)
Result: -0.02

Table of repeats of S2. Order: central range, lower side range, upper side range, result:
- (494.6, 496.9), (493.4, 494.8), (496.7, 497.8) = 0.00 nm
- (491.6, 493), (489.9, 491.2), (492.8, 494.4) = 0.11 nm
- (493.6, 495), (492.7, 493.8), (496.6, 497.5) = 0.01 nm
